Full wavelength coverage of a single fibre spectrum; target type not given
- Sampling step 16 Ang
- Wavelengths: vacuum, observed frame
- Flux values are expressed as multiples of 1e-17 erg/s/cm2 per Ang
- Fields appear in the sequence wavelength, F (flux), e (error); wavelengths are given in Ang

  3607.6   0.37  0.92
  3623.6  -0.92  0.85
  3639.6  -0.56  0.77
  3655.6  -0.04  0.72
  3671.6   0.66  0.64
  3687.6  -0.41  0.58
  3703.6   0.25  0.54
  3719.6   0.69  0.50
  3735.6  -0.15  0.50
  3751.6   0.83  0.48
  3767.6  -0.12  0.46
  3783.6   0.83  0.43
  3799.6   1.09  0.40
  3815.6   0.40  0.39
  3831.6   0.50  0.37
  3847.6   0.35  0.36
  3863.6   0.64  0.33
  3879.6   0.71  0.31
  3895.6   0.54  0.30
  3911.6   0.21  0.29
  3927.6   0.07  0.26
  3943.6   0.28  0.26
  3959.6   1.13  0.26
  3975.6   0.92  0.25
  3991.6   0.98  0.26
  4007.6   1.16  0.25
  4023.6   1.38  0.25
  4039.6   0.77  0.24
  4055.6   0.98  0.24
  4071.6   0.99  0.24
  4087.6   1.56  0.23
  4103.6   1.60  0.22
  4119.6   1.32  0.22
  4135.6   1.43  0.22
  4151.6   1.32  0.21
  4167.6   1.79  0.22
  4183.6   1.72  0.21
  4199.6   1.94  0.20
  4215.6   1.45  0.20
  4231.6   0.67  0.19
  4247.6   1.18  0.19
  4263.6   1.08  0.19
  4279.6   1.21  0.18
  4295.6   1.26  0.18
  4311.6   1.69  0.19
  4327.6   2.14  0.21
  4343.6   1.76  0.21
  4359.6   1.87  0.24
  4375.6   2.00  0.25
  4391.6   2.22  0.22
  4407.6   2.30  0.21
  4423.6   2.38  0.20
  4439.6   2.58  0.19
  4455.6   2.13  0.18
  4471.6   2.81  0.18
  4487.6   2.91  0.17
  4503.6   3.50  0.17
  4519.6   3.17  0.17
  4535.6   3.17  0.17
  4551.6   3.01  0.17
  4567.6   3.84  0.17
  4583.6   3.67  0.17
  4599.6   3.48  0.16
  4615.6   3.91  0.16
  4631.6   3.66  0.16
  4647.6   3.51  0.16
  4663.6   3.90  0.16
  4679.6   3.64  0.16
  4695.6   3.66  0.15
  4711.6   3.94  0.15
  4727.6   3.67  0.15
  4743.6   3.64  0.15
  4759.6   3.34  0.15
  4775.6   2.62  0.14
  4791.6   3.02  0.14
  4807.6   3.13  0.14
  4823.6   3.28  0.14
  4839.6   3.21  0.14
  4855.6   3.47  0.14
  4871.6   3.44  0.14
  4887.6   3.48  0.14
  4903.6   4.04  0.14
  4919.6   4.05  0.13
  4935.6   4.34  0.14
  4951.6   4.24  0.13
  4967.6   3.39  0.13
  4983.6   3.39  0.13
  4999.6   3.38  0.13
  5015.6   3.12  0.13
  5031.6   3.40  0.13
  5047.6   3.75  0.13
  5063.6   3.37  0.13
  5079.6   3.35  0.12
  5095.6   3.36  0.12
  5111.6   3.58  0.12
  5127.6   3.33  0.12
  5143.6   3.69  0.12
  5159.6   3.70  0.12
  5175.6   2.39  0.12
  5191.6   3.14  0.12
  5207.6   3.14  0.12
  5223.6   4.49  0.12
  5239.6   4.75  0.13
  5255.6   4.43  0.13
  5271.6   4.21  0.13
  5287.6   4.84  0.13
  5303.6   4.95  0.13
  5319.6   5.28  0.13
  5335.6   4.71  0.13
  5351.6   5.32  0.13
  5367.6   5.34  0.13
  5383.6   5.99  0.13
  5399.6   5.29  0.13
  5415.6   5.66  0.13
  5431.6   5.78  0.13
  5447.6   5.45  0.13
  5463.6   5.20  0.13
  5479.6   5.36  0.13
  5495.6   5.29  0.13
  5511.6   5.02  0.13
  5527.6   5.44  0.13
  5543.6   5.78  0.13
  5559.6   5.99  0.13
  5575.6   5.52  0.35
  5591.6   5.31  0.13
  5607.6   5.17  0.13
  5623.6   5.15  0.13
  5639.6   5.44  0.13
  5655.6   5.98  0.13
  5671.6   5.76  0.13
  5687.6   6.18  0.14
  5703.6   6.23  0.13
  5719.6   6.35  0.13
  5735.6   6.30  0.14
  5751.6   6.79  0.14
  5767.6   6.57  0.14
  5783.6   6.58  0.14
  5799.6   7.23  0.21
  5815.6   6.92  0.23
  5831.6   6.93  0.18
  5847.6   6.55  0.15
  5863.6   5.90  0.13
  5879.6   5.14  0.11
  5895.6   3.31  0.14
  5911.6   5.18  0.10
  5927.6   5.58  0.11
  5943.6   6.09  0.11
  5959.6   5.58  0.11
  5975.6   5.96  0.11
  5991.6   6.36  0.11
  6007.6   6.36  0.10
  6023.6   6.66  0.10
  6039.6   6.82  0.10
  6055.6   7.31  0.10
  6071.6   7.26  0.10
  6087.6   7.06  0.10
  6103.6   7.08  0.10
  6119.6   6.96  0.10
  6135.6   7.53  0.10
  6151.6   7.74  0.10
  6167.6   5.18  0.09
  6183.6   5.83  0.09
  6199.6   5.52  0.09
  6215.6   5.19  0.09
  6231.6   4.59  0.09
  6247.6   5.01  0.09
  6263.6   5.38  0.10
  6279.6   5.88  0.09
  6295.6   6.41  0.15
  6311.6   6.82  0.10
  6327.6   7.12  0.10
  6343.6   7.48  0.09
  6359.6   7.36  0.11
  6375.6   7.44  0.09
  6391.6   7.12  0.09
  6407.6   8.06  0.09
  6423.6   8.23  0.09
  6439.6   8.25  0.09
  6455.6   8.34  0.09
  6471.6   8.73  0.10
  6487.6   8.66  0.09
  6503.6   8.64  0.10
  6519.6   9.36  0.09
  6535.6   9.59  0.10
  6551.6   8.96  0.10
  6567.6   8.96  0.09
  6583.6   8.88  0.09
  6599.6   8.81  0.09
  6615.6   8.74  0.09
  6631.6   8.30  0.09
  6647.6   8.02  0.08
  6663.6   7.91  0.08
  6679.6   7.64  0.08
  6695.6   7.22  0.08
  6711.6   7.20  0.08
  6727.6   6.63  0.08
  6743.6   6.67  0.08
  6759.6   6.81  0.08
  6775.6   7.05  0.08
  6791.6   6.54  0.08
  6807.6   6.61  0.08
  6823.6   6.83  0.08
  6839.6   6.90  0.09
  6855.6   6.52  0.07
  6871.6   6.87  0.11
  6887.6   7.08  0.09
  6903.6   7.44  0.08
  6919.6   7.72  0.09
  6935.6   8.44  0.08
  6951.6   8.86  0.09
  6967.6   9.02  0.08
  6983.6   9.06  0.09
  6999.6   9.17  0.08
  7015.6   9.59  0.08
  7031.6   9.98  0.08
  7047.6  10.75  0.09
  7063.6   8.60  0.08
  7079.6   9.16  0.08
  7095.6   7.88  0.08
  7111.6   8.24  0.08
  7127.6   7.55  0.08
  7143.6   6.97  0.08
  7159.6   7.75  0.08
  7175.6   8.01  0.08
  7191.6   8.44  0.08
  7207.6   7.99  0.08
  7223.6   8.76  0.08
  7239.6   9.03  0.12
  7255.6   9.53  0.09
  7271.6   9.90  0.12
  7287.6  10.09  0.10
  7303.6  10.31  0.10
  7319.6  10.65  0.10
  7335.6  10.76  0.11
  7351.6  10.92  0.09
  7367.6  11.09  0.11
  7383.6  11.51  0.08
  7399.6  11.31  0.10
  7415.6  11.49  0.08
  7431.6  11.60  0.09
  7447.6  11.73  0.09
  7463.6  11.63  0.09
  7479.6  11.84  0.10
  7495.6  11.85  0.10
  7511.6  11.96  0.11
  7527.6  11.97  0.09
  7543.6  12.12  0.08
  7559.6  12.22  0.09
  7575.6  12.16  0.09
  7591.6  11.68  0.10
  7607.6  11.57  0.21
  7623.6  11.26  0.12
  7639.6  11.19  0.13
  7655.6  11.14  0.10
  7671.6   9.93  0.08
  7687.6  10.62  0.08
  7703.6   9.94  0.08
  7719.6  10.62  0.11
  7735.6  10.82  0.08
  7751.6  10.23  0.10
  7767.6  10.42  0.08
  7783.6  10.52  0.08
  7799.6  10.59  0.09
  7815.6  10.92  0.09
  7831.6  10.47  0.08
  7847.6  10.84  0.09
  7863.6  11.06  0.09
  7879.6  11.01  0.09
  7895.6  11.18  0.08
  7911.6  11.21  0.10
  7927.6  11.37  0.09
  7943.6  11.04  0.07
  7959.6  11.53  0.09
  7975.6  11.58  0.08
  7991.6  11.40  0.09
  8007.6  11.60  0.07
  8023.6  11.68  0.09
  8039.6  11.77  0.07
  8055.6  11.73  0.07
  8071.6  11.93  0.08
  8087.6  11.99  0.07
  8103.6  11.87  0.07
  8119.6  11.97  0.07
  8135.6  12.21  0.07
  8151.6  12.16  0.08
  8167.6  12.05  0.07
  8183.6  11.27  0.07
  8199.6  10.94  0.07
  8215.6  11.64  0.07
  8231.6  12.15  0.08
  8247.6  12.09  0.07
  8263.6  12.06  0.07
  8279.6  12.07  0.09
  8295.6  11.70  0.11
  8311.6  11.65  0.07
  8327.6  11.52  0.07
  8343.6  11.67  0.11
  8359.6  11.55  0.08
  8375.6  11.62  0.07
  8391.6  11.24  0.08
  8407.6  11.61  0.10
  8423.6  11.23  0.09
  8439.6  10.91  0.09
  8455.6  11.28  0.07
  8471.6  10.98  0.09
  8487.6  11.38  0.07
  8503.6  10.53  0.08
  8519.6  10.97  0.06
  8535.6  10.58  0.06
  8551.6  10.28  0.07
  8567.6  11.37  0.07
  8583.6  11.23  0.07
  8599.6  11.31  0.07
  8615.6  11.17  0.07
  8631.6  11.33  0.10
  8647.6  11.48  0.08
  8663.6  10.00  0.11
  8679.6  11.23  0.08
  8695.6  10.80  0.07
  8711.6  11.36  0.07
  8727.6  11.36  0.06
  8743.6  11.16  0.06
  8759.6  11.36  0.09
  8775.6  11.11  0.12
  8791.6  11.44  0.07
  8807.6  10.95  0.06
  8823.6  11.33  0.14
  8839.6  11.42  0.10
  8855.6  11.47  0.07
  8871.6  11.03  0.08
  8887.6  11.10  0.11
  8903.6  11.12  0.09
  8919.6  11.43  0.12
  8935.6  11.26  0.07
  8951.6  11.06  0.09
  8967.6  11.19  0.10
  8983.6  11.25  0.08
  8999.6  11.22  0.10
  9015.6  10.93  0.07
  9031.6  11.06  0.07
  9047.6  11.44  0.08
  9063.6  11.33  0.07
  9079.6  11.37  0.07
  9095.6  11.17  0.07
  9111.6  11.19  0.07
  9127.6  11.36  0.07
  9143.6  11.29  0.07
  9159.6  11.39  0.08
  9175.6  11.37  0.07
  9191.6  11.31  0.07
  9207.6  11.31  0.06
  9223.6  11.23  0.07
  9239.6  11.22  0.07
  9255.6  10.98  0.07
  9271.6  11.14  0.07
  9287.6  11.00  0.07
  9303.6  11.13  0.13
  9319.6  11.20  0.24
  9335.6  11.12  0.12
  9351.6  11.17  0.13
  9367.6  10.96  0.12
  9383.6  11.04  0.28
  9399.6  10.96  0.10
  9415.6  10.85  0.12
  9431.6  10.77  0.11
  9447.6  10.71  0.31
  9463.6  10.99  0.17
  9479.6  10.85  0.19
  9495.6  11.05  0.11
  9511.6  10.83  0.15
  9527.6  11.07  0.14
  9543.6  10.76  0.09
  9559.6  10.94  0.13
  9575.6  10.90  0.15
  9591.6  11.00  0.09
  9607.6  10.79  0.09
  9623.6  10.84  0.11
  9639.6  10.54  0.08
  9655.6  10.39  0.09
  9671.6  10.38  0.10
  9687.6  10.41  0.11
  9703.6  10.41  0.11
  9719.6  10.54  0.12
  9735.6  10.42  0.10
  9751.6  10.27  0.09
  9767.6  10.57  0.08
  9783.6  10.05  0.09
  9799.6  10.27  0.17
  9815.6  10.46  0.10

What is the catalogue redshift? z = 0.00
